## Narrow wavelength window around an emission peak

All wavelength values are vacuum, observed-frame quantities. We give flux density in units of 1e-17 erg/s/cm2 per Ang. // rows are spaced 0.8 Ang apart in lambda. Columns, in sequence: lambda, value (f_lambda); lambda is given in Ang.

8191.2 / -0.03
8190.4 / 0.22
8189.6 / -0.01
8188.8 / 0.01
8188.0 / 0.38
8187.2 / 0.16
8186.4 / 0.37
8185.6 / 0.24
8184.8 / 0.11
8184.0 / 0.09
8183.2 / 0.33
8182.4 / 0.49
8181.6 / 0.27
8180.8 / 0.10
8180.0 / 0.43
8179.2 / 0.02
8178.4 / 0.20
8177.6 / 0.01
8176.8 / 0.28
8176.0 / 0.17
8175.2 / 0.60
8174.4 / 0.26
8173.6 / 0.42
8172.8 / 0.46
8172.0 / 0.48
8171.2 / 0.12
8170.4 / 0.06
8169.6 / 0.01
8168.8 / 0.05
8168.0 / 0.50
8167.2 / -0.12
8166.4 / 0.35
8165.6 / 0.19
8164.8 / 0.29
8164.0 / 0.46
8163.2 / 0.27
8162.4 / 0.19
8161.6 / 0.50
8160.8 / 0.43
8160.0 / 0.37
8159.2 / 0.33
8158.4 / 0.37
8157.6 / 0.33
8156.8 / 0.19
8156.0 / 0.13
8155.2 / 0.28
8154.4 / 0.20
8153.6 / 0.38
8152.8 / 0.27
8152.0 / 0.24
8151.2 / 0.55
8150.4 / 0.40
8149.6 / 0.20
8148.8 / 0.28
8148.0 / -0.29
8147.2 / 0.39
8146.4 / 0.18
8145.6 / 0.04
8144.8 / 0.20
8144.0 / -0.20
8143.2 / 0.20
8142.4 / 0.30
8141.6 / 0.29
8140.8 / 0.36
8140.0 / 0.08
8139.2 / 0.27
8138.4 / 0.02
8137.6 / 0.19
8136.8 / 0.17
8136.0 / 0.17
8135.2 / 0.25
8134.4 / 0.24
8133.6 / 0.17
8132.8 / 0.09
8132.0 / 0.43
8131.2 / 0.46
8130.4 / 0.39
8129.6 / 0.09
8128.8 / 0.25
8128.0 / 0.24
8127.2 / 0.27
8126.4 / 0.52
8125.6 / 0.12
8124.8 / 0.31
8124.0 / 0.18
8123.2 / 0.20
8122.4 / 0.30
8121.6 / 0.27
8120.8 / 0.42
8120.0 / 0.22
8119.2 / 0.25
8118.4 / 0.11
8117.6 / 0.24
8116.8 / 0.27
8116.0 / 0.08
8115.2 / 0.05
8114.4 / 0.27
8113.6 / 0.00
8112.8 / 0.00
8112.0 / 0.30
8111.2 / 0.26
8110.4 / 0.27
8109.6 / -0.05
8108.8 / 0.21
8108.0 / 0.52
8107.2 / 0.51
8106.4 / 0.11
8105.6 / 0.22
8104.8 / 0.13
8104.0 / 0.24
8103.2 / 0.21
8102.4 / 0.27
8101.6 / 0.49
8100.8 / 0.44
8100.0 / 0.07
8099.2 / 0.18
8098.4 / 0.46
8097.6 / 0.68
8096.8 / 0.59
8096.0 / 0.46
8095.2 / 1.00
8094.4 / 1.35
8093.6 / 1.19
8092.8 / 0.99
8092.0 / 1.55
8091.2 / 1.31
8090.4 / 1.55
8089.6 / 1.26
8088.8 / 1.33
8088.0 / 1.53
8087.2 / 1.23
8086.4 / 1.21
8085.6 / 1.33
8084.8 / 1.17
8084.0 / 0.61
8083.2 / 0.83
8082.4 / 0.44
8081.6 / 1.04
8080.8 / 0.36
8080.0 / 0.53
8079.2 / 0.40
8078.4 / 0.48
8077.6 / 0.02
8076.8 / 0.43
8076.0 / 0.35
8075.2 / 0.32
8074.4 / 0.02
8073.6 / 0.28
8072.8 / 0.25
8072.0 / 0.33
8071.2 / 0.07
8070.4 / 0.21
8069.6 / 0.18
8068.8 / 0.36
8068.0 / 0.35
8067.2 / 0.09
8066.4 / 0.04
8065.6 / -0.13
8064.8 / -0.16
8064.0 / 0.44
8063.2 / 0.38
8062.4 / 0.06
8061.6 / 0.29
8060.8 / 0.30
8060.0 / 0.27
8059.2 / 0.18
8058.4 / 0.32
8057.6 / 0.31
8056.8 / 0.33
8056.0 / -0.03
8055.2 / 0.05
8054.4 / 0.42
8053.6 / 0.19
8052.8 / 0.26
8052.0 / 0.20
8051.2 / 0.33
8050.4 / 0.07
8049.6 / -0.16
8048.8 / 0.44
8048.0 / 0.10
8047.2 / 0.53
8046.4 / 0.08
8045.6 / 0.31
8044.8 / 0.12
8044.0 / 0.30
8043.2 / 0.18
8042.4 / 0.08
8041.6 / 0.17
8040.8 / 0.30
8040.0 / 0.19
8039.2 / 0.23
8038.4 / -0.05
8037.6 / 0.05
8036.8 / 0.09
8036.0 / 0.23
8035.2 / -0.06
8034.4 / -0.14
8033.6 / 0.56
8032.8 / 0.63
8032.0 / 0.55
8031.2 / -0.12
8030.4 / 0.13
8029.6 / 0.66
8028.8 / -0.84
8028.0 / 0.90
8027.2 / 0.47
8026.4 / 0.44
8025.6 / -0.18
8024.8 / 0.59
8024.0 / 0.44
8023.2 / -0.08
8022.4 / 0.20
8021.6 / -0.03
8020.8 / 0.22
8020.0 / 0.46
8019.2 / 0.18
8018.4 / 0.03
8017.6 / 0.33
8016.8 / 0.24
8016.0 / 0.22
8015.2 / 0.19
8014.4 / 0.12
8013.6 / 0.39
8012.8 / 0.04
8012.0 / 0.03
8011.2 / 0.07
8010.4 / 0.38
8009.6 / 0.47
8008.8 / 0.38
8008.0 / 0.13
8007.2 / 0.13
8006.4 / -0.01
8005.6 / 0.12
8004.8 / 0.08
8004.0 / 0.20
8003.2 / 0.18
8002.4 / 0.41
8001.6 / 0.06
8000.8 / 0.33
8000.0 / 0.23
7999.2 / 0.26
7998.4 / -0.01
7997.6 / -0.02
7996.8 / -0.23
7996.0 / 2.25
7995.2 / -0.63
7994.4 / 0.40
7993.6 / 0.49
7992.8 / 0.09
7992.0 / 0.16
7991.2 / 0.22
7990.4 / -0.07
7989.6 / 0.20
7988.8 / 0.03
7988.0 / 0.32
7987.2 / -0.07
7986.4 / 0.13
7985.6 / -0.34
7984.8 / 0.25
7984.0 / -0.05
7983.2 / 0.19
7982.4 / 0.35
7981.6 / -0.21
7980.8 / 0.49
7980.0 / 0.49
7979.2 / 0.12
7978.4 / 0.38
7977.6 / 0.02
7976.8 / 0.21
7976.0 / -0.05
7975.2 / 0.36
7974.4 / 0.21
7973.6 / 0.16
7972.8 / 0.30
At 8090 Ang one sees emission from [O II]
